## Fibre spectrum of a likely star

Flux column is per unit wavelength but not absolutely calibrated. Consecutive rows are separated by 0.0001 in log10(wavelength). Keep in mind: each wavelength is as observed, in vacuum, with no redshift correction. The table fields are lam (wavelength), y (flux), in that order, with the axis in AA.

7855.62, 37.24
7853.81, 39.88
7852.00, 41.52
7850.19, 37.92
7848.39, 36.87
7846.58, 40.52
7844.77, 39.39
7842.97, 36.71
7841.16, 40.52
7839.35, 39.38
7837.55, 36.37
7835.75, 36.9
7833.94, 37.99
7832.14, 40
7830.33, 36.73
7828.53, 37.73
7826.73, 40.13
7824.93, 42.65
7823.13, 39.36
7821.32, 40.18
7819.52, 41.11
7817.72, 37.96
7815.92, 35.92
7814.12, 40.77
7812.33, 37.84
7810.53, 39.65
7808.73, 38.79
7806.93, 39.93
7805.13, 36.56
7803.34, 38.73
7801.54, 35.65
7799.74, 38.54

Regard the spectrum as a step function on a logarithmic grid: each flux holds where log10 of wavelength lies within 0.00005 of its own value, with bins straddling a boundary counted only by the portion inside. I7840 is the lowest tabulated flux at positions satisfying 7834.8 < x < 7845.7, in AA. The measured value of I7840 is 36.37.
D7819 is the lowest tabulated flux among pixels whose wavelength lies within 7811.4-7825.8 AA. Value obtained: 35.92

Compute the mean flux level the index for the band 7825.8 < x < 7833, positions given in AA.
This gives 38.7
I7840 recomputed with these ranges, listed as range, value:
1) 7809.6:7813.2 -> 37.84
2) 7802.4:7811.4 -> 36.56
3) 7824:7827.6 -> 40.13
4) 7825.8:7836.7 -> 36.73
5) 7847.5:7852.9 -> 36.87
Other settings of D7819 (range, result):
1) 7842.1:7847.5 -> 36.71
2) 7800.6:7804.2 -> 35.65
